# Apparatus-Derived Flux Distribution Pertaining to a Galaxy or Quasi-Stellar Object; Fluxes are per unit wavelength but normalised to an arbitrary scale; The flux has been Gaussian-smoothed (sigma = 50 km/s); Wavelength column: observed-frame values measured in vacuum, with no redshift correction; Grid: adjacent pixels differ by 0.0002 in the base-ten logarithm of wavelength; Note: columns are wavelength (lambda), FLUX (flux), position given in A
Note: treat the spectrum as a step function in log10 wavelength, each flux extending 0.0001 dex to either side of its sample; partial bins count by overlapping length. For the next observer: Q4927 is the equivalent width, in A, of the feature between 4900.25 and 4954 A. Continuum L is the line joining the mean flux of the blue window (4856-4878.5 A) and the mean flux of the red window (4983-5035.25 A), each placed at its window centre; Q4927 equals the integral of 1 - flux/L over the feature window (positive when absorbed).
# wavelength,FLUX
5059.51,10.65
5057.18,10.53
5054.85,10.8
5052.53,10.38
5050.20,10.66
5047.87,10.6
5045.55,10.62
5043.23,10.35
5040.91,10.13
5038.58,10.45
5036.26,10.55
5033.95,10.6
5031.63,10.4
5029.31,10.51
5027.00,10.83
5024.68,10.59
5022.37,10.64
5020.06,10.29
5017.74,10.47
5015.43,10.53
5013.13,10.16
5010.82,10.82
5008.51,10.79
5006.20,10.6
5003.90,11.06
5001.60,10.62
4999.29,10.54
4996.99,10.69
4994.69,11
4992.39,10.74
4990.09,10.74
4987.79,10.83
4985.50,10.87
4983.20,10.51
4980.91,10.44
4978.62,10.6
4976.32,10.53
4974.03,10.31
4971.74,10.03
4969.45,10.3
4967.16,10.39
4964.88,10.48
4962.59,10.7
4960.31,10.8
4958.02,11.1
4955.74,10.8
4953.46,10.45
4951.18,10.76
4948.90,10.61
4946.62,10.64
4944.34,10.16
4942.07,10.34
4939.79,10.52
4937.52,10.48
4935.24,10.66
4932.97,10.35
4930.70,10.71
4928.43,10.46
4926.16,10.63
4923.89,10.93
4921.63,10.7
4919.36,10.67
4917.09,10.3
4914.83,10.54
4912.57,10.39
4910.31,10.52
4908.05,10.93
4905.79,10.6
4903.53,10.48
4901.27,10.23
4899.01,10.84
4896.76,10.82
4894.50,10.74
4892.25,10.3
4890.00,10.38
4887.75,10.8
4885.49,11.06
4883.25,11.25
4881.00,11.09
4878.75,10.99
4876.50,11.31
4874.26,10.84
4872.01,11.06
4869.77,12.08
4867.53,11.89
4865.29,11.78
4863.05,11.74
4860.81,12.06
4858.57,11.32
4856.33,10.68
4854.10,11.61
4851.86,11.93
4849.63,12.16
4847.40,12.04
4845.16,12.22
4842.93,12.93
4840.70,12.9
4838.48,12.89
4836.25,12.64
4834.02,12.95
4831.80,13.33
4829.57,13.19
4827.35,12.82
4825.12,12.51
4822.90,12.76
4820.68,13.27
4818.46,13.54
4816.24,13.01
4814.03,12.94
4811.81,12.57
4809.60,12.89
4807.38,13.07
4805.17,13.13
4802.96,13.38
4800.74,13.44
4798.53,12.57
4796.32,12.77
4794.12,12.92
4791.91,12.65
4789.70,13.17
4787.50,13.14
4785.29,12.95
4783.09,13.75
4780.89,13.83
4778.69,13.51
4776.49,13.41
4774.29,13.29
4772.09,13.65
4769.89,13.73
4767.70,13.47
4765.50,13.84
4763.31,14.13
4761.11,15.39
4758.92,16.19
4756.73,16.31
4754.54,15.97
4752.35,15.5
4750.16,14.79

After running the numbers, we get 2.8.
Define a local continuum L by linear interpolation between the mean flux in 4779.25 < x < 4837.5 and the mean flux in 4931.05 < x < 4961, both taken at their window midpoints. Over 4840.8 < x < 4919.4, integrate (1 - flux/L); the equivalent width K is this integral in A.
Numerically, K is 3.93 A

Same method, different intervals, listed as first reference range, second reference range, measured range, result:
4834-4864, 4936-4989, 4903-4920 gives 1.06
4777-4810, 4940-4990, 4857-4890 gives 1.69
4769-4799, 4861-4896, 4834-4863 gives -0.72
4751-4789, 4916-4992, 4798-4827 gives 0.81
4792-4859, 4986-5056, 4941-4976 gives 2.31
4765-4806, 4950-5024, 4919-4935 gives 1.08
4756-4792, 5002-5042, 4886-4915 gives 3.82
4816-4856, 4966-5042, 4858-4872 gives 0.60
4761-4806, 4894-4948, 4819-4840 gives -0.84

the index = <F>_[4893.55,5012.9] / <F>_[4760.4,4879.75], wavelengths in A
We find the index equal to 0.8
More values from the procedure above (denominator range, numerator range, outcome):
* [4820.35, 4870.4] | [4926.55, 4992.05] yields 0.86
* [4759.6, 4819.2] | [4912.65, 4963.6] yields 0.79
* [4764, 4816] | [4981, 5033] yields 0.80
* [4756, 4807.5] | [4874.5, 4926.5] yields 0.79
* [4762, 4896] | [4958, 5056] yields 0.85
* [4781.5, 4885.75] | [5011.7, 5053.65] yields 0.84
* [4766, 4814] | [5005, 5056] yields 0.80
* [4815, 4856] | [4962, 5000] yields 0.83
